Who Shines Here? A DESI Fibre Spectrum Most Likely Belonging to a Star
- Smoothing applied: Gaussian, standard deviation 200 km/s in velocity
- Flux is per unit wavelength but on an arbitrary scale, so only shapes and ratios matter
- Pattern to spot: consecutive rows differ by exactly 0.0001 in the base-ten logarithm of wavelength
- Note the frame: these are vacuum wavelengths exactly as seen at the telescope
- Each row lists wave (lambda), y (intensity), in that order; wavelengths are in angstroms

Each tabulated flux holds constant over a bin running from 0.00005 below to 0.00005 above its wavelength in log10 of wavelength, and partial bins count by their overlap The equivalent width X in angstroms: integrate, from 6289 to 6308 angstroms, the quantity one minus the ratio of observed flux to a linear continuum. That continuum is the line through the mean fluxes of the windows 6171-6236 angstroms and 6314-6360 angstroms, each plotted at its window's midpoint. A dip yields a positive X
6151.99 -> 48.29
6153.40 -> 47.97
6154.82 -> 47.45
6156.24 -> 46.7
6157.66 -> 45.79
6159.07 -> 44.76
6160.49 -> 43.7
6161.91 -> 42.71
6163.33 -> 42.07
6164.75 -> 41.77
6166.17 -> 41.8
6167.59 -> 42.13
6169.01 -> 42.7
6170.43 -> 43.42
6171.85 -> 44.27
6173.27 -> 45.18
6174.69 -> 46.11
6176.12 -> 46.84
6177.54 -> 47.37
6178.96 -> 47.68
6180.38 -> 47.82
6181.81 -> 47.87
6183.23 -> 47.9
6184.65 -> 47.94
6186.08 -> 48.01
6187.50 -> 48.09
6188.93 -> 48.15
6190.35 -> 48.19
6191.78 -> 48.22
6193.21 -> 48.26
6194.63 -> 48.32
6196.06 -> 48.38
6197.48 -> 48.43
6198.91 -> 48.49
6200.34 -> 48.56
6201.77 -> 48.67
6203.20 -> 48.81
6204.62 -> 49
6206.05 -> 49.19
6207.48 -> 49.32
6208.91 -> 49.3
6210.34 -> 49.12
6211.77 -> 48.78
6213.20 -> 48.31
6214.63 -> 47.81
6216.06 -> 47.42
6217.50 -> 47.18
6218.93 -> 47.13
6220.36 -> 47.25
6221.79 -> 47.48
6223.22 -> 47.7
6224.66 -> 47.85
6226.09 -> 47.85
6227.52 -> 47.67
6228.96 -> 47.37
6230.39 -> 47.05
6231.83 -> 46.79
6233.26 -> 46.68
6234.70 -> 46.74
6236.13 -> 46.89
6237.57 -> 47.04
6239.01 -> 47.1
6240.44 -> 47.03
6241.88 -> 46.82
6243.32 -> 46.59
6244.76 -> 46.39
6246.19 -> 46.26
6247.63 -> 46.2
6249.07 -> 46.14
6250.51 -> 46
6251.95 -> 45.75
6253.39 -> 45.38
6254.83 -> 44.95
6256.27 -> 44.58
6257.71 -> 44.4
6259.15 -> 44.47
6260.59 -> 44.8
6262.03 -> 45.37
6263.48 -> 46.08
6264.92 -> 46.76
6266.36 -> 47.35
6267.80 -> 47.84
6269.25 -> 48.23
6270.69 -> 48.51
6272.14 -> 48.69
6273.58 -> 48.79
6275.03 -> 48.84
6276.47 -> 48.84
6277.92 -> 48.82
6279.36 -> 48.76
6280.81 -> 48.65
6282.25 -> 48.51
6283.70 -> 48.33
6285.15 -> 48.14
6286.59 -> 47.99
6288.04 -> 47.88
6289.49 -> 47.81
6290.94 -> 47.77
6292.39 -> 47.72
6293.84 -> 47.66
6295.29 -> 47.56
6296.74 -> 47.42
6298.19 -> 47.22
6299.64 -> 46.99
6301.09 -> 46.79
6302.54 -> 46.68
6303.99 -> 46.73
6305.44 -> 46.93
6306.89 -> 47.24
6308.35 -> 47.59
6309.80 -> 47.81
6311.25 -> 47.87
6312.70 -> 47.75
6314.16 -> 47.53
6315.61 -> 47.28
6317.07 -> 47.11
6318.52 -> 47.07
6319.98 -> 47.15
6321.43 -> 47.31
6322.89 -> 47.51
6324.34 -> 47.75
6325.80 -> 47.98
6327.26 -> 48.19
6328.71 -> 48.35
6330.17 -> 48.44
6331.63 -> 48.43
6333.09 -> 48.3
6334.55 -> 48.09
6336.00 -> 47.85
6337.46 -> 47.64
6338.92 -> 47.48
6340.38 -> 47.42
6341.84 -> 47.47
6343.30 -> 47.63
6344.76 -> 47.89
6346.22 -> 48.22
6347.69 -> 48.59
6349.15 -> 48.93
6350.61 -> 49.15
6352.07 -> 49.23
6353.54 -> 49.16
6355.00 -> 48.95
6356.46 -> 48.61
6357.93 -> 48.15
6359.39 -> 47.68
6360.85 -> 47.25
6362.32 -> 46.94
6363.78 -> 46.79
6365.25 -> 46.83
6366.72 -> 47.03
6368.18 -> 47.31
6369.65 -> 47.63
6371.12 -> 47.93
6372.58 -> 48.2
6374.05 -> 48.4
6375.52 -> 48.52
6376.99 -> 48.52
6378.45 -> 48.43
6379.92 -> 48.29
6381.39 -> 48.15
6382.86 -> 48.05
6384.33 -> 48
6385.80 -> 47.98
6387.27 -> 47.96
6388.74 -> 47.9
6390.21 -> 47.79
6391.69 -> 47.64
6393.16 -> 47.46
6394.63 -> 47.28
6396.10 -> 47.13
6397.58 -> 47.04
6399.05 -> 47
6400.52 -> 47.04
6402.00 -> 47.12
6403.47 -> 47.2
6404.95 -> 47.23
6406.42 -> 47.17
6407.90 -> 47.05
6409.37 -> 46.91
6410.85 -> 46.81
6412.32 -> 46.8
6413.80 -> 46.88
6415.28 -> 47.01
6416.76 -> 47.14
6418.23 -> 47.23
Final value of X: 0.3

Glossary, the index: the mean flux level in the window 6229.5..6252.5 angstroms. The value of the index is 46.6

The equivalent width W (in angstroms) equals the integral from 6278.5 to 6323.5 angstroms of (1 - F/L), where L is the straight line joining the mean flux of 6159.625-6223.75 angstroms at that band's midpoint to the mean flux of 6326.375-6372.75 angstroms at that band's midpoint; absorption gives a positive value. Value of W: 0.1 angstroms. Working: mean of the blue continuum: 46.9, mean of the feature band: 47.6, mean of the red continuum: 48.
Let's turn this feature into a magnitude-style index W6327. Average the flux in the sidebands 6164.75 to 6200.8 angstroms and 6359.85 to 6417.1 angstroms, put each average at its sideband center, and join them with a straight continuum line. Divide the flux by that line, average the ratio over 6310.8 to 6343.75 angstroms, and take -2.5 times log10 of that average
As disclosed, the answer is -0.01 mag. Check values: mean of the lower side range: 46.7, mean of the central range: 47.7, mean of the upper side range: 47.5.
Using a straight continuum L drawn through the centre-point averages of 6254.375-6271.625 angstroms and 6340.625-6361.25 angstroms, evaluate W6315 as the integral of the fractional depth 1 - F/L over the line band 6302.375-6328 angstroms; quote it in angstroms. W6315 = 0.0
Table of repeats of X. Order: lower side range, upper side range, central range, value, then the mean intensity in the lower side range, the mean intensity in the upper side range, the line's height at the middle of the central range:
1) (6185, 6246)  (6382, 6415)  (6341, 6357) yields -0.36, 47.8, 47.3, 47.5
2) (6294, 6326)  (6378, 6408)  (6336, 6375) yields -0.40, 47.3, 47.6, 47.5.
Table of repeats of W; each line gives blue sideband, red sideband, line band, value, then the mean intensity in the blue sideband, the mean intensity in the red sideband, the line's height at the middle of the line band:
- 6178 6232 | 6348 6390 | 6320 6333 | 0.03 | 48.1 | 48.1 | 48.1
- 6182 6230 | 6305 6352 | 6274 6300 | -0.06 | 48.2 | 47.8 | 48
